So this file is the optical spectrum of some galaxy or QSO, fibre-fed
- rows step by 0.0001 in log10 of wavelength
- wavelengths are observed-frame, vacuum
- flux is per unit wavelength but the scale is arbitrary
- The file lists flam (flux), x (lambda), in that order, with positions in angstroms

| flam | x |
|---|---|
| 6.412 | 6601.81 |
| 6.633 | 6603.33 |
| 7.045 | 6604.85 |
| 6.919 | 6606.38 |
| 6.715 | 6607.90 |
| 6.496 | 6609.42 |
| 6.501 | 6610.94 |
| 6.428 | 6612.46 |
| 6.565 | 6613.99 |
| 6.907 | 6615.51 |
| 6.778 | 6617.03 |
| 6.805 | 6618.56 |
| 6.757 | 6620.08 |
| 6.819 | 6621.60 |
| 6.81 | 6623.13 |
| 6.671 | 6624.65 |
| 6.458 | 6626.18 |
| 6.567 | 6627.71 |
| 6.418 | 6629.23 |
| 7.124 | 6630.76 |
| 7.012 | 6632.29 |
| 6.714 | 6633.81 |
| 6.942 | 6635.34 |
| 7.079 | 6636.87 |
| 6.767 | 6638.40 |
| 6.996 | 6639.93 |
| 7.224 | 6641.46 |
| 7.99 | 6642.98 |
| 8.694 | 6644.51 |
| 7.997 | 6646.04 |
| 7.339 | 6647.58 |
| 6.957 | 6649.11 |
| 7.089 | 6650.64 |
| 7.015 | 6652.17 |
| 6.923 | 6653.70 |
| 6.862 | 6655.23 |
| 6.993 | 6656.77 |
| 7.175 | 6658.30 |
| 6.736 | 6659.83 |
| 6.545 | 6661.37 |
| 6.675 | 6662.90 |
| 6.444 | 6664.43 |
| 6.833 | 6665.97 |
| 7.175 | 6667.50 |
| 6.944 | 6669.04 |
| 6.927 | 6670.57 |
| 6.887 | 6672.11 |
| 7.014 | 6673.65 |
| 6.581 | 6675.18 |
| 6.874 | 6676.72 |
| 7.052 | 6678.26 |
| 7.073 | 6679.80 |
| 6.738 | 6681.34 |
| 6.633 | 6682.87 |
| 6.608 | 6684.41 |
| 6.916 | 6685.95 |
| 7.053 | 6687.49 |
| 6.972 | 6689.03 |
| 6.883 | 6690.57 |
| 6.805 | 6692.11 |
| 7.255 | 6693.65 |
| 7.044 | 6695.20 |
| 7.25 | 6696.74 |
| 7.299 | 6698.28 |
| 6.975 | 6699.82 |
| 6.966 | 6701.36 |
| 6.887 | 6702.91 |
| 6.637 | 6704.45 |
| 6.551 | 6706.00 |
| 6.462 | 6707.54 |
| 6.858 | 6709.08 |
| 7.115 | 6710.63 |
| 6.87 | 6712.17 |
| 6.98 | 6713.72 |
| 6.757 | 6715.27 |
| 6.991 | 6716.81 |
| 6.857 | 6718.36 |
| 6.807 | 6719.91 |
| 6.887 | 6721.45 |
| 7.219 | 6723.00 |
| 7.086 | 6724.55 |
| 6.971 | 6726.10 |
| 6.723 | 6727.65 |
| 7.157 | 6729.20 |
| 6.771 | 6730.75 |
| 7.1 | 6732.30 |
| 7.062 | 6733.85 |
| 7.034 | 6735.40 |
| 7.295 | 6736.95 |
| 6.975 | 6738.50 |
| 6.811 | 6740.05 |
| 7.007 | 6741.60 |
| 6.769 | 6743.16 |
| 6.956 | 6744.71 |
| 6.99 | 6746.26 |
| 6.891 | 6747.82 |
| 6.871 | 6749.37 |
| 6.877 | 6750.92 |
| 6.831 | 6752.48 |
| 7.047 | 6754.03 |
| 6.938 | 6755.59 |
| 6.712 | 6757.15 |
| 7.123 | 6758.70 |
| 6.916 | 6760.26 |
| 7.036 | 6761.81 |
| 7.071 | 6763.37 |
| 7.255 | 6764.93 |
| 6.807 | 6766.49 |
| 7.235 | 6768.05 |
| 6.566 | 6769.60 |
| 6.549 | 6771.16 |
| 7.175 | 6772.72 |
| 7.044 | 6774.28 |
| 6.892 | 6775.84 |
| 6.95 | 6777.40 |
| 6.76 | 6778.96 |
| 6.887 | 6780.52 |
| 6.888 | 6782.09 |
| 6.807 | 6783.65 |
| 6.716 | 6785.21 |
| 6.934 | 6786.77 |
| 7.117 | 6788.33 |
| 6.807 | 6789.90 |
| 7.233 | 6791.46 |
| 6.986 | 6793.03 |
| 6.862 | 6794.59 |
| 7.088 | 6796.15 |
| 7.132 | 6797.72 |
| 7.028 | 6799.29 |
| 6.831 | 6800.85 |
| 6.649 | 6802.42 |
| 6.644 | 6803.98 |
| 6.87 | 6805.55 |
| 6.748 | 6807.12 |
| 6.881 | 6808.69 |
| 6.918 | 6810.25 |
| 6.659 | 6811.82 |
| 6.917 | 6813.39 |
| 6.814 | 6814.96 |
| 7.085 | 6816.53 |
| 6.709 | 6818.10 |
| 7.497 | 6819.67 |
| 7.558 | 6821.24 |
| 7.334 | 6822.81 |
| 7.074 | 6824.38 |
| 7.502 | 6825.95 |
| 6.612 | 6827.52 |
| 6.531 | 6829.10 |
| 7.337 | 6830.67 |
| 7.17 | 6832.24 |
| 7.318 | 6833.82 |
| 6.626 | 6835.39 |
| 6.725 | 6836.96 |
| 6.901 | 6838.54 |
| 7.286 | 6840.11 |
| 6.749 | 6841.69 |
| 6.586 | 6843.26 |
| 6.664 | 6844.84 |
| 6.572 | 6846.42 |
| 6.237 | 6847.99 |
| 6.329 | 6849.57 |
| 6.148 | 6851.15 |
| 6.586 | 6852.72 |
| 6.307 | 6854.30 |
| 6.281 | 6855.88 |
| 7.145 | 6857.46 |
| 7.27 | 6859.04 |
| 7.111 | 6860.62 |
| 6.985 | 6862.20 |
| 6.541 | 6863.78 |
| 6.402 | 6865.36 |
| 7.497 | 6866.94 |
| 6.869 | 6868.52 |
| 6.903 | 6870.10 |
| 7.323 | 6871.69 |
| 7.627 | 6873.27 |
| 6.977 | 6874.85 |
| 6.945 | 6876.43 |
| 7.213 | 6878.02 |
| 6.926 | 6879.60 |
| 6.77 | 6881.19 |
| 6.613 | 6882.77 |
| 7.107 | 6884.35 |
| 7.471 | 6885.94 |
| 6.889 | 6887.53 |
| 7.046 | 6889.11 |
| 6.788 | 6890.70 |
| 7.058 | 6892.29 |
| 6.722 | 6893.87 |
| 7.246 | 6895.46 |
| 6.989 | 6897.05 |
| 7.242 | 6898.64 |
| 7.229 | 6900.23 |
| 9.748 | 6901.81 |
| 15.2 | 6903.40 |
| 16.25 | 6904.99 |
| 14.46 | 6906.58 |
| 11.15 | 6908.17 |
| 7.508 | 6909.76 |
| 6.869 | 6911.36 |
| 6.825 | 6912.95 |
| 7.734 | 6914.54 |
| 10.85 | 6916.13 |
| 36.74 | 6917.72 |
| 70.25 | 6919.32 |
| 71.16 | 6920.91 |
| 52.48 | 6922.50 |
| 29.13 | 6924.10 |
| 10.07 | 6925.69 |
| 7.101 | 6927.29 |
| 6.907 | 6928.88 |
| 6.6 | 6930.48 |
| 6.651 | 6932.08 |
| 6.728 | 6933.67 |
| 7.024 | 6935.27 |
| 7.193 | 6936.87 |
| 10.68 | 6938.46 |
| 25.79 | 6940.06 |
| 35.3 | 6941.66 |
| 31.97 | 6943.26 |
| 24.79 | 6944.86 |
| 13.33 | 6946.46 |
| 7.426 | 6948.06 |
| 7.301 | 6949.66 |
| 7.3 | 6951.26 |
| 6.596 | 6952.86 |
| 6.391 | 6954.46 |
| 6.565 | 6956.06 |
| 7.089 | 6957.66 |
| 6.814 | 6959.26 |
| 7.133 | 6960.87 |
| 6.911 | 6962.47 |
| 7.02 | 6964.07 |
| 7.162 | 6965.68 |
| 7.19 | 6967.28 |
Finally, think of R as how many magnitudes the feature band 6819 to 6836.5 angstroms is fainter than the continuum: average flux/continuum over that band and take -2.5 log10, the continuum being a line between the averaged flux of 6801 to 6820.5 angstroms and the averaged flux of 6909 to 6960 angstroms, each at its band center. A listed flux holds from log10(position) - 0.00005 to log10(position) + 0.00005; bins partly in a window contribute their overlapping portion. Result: 0.16 mag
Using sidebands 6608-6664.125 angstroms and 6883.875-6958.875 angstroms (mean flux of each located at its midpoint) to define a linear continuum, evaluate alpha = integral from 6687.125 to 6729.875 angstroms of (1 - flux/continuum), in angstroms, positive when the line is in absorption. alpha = 9.4 angstroms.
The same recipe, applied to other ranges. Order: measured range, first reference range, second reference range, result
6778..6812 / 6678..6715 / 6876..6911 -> 3.5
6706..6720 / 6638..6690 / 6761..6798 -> 0.3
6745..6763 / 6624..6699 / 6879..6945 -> 5.7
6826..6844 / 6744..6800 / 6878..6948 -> 6.3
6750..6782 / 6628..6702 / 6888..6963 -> 9.8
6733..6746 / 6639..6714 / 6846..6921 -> 1.7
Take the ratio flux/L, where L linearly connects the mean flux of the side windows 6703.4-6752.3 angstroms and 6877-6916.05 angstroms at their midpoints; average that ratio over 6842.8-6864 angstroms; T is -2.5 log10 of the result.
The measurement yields 0.209 mag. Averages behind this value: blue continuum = 6.91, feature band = 6.63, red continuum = 8.42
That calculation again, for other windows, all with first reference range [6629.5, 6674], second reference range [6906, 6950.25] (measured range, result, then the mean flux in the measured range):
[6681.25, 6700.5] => 0.25 mag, 6.97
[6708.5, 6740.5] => 0.42 mag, 6.97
